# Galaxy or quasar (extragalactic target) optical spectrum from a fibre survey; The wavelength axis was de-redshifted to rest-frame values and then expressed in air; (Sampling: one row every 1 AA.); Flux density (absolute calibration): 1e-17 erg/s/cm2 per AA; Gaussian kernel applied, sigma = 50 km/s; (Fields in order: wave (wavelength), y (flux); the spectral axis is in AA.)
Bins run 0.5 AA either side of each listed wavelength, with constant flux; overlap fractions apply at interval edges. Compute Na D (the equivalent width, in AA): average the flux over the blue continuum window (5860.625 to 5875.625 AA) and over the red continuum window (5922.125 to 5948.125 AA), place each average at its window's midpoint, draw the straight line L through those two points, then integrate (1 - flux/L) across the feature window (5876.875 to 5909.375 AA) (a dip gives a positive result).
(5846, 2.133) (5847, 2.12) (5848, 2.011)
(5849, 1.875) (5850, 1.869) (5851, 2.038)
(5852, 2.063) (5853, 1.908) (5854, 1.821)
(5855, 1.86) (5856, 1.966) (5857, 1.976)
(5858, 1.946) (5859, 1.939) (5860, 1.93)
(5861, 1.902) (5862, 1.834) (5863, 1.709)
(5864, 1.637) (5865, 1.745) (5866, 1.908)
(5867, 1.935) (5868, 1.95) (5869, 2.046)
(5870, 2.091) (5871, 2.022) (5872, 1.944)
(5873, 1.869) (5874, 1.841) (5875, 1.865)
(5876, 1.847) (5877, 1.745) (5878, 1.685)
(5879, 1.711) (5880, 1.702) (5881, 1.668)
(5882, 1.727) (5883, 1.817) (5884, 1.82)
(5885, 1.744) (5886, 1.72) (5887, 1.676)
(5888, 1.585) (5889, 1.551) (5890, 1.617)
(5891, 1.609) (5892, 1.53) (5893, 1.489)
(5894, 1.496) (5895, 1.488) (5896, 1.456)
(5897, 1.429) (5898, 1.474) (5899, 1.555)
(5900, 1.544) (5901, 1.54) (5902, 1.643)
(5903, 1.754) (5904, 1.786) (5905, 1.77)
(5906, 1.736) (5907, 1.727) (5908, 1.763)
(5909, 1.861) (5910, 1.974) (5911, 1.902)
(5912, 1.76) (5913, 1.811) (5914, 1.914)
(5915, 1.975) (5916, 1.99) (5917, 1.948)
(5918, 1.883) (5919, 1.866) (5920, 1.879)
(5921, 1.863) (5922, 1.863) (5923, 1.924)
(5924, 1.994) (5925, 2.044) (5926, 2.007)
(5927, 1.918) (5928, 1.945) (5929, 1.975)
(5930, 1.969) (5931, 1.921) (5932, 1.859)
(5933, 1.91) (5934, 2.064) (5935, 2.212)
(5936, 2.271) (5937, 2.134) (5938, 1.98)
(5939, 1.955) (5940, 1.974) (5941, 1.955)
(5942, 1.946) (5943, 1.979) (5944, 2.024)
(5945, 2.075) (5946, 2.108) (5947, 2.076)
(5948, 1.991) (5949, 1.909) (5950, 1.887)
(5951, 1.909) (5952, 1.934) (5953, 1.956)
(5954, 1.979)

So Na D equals 4.8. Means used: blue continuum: 1.89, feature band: 1.65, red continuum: 2.01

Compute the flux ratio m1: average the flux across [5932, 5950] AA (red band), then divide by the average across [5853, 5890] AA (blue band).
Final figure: 1.11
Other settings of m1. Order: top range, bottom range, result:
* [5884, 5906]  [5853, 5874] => 0.84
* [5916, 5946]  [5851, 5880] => 1.05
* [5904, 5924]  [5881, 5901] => 1.17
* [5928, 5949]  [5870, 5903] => 1.20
